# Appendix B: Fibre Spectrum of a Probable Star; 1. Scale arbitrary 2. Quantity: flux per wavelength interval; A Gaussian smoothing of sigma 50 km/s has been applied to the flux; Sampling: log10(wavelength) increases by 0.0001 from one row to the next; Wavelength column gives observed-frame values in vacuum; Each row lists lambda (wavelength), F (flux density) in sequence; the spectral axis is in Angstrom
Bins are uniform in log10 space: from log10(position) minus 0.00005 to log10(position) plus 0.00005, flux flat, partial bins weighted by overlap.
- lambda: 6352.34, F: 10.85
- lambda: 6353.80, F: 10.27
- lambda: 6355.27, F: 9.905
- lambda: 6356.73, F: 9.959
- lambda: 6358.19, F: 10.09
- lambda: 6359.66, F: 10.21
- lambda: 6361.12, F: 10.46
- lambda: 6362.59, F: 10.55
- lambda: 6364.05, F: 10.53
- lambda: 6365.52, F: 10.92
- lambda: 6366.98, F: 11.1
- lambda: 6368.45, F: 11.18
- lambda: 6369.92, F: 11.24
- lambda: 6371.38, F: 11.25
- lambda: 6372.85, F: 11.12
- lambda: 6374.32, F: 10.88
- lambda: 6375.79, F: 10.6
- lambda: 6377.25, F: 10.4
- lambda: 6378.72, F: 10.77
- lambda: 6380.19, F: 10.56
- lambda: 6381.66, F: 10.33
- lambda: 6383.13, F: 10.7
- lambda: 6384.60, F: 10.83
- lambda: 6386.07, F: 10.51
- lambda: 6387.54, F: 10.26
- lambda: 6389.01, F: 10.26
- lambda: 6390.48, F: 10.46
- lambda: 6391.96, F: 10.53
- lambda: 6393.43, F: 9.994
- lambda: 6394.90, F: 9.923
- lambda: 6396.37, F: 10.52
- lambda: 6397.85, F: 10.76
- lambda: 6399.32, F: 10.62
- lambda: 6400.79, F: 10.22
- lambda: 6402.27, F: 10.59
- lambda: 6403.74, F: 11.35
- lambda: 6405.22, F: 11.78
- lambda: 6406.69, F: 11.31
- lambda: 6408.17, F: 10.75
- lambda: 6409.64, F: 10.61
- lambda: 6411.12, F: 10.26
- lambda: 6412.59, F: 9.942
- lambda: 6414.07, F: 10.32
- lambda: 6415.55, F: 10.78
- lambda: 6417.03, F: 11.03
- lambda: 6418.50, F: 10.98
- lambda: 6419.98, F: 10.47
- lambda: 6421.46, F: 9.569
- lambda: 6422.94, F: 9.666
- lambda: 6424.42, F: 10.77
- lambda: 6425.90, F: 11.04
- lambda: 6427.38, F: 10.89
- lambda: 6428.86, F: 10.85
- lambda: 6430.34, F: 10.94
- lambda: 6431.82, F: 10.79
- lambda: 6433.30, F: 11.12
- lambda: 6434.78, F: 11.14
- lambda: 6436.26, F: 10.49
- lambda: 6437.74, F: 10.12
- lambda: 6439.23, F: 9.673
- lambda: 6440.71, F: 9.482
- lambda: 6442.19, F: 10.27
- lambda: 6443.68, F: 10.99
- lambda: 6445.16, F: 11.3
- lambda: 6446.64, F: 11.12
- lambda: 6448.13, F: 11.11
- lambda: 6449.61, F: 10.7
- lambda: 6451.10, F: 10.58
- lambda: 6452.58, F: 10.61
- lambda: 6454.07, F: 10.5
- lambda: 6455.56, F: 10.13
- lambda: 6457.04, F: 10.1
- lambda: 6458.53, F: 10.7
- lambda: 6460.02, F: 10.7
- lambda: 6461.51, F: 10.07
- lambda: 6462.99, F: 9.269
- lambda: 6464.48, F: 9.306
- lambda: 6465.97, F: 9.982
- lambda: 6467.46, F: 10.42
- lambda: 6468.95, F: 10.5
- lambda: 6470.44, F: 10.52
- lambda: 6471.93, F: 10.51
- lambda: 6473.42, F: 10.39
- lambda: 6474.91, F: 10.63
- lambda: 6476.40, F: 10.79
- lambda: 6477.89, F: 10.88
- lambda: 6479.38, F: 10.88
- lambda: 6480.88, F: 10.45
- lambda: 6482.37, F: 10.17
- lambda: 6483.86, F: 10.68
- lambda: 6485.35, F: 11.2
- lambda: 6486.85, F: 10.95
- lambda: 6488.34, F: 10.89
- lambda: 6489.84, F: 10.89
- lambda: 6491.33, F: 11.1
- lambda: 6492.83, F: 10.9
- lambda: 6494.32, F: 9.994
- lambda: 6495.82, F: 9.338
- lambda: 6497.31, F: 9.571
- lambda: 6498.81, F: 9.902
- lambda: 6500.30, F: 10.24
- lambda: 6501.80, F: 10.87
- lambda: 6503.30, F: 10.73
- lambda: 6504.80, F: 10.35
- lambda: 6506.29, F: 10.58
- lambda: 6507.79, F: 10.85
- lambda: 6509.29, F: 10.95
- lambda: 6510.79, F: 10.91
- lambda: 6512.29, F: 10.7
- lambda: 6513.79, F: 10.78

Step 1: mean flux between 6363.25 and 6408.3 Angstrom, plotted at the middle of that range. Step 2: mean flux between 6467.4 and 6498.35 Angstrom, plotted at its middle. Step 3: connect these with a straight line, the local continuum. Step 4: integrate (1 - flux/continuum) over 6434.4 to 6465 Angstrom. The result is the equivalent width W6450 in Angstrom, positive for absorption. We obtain 0.6 Angstrom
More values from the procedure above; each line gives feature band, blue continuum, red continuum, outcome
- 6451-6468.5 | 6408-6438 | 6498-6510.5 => 0.66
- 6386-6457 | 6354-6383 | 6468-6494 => 0.58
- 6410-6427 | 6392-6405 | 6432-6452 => 0.22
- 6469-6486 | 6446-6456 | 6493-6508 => -0.30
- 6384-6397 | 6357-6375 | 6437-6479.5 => 0.39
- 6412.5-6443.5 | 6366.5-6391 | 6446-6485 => 0.18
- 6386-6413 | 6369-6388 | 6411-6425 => -0.06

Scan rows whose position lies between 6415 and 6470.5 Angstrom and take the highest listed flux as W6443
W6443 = 11.3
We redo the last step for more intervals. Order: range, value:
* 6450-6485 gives 10.88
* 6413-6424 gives 11.03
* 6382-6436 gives 11.78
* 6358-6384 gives 11.25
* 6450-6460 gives 10.7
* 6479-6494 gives 11.2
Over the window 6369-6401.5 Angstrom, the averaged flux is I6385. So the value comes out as 10.6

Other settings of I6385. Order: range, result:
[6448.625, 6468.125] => 10.2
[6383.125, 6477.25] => 10.5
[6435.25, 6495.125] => 10.5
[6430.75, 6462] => 10.6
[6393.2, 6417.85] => 10.6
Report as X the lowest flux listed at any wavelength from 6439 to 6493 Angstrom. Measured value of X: 9.269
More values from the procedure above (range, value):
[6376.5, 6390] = 10.26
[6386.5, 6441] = 9.482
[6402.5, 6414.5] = 9.942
